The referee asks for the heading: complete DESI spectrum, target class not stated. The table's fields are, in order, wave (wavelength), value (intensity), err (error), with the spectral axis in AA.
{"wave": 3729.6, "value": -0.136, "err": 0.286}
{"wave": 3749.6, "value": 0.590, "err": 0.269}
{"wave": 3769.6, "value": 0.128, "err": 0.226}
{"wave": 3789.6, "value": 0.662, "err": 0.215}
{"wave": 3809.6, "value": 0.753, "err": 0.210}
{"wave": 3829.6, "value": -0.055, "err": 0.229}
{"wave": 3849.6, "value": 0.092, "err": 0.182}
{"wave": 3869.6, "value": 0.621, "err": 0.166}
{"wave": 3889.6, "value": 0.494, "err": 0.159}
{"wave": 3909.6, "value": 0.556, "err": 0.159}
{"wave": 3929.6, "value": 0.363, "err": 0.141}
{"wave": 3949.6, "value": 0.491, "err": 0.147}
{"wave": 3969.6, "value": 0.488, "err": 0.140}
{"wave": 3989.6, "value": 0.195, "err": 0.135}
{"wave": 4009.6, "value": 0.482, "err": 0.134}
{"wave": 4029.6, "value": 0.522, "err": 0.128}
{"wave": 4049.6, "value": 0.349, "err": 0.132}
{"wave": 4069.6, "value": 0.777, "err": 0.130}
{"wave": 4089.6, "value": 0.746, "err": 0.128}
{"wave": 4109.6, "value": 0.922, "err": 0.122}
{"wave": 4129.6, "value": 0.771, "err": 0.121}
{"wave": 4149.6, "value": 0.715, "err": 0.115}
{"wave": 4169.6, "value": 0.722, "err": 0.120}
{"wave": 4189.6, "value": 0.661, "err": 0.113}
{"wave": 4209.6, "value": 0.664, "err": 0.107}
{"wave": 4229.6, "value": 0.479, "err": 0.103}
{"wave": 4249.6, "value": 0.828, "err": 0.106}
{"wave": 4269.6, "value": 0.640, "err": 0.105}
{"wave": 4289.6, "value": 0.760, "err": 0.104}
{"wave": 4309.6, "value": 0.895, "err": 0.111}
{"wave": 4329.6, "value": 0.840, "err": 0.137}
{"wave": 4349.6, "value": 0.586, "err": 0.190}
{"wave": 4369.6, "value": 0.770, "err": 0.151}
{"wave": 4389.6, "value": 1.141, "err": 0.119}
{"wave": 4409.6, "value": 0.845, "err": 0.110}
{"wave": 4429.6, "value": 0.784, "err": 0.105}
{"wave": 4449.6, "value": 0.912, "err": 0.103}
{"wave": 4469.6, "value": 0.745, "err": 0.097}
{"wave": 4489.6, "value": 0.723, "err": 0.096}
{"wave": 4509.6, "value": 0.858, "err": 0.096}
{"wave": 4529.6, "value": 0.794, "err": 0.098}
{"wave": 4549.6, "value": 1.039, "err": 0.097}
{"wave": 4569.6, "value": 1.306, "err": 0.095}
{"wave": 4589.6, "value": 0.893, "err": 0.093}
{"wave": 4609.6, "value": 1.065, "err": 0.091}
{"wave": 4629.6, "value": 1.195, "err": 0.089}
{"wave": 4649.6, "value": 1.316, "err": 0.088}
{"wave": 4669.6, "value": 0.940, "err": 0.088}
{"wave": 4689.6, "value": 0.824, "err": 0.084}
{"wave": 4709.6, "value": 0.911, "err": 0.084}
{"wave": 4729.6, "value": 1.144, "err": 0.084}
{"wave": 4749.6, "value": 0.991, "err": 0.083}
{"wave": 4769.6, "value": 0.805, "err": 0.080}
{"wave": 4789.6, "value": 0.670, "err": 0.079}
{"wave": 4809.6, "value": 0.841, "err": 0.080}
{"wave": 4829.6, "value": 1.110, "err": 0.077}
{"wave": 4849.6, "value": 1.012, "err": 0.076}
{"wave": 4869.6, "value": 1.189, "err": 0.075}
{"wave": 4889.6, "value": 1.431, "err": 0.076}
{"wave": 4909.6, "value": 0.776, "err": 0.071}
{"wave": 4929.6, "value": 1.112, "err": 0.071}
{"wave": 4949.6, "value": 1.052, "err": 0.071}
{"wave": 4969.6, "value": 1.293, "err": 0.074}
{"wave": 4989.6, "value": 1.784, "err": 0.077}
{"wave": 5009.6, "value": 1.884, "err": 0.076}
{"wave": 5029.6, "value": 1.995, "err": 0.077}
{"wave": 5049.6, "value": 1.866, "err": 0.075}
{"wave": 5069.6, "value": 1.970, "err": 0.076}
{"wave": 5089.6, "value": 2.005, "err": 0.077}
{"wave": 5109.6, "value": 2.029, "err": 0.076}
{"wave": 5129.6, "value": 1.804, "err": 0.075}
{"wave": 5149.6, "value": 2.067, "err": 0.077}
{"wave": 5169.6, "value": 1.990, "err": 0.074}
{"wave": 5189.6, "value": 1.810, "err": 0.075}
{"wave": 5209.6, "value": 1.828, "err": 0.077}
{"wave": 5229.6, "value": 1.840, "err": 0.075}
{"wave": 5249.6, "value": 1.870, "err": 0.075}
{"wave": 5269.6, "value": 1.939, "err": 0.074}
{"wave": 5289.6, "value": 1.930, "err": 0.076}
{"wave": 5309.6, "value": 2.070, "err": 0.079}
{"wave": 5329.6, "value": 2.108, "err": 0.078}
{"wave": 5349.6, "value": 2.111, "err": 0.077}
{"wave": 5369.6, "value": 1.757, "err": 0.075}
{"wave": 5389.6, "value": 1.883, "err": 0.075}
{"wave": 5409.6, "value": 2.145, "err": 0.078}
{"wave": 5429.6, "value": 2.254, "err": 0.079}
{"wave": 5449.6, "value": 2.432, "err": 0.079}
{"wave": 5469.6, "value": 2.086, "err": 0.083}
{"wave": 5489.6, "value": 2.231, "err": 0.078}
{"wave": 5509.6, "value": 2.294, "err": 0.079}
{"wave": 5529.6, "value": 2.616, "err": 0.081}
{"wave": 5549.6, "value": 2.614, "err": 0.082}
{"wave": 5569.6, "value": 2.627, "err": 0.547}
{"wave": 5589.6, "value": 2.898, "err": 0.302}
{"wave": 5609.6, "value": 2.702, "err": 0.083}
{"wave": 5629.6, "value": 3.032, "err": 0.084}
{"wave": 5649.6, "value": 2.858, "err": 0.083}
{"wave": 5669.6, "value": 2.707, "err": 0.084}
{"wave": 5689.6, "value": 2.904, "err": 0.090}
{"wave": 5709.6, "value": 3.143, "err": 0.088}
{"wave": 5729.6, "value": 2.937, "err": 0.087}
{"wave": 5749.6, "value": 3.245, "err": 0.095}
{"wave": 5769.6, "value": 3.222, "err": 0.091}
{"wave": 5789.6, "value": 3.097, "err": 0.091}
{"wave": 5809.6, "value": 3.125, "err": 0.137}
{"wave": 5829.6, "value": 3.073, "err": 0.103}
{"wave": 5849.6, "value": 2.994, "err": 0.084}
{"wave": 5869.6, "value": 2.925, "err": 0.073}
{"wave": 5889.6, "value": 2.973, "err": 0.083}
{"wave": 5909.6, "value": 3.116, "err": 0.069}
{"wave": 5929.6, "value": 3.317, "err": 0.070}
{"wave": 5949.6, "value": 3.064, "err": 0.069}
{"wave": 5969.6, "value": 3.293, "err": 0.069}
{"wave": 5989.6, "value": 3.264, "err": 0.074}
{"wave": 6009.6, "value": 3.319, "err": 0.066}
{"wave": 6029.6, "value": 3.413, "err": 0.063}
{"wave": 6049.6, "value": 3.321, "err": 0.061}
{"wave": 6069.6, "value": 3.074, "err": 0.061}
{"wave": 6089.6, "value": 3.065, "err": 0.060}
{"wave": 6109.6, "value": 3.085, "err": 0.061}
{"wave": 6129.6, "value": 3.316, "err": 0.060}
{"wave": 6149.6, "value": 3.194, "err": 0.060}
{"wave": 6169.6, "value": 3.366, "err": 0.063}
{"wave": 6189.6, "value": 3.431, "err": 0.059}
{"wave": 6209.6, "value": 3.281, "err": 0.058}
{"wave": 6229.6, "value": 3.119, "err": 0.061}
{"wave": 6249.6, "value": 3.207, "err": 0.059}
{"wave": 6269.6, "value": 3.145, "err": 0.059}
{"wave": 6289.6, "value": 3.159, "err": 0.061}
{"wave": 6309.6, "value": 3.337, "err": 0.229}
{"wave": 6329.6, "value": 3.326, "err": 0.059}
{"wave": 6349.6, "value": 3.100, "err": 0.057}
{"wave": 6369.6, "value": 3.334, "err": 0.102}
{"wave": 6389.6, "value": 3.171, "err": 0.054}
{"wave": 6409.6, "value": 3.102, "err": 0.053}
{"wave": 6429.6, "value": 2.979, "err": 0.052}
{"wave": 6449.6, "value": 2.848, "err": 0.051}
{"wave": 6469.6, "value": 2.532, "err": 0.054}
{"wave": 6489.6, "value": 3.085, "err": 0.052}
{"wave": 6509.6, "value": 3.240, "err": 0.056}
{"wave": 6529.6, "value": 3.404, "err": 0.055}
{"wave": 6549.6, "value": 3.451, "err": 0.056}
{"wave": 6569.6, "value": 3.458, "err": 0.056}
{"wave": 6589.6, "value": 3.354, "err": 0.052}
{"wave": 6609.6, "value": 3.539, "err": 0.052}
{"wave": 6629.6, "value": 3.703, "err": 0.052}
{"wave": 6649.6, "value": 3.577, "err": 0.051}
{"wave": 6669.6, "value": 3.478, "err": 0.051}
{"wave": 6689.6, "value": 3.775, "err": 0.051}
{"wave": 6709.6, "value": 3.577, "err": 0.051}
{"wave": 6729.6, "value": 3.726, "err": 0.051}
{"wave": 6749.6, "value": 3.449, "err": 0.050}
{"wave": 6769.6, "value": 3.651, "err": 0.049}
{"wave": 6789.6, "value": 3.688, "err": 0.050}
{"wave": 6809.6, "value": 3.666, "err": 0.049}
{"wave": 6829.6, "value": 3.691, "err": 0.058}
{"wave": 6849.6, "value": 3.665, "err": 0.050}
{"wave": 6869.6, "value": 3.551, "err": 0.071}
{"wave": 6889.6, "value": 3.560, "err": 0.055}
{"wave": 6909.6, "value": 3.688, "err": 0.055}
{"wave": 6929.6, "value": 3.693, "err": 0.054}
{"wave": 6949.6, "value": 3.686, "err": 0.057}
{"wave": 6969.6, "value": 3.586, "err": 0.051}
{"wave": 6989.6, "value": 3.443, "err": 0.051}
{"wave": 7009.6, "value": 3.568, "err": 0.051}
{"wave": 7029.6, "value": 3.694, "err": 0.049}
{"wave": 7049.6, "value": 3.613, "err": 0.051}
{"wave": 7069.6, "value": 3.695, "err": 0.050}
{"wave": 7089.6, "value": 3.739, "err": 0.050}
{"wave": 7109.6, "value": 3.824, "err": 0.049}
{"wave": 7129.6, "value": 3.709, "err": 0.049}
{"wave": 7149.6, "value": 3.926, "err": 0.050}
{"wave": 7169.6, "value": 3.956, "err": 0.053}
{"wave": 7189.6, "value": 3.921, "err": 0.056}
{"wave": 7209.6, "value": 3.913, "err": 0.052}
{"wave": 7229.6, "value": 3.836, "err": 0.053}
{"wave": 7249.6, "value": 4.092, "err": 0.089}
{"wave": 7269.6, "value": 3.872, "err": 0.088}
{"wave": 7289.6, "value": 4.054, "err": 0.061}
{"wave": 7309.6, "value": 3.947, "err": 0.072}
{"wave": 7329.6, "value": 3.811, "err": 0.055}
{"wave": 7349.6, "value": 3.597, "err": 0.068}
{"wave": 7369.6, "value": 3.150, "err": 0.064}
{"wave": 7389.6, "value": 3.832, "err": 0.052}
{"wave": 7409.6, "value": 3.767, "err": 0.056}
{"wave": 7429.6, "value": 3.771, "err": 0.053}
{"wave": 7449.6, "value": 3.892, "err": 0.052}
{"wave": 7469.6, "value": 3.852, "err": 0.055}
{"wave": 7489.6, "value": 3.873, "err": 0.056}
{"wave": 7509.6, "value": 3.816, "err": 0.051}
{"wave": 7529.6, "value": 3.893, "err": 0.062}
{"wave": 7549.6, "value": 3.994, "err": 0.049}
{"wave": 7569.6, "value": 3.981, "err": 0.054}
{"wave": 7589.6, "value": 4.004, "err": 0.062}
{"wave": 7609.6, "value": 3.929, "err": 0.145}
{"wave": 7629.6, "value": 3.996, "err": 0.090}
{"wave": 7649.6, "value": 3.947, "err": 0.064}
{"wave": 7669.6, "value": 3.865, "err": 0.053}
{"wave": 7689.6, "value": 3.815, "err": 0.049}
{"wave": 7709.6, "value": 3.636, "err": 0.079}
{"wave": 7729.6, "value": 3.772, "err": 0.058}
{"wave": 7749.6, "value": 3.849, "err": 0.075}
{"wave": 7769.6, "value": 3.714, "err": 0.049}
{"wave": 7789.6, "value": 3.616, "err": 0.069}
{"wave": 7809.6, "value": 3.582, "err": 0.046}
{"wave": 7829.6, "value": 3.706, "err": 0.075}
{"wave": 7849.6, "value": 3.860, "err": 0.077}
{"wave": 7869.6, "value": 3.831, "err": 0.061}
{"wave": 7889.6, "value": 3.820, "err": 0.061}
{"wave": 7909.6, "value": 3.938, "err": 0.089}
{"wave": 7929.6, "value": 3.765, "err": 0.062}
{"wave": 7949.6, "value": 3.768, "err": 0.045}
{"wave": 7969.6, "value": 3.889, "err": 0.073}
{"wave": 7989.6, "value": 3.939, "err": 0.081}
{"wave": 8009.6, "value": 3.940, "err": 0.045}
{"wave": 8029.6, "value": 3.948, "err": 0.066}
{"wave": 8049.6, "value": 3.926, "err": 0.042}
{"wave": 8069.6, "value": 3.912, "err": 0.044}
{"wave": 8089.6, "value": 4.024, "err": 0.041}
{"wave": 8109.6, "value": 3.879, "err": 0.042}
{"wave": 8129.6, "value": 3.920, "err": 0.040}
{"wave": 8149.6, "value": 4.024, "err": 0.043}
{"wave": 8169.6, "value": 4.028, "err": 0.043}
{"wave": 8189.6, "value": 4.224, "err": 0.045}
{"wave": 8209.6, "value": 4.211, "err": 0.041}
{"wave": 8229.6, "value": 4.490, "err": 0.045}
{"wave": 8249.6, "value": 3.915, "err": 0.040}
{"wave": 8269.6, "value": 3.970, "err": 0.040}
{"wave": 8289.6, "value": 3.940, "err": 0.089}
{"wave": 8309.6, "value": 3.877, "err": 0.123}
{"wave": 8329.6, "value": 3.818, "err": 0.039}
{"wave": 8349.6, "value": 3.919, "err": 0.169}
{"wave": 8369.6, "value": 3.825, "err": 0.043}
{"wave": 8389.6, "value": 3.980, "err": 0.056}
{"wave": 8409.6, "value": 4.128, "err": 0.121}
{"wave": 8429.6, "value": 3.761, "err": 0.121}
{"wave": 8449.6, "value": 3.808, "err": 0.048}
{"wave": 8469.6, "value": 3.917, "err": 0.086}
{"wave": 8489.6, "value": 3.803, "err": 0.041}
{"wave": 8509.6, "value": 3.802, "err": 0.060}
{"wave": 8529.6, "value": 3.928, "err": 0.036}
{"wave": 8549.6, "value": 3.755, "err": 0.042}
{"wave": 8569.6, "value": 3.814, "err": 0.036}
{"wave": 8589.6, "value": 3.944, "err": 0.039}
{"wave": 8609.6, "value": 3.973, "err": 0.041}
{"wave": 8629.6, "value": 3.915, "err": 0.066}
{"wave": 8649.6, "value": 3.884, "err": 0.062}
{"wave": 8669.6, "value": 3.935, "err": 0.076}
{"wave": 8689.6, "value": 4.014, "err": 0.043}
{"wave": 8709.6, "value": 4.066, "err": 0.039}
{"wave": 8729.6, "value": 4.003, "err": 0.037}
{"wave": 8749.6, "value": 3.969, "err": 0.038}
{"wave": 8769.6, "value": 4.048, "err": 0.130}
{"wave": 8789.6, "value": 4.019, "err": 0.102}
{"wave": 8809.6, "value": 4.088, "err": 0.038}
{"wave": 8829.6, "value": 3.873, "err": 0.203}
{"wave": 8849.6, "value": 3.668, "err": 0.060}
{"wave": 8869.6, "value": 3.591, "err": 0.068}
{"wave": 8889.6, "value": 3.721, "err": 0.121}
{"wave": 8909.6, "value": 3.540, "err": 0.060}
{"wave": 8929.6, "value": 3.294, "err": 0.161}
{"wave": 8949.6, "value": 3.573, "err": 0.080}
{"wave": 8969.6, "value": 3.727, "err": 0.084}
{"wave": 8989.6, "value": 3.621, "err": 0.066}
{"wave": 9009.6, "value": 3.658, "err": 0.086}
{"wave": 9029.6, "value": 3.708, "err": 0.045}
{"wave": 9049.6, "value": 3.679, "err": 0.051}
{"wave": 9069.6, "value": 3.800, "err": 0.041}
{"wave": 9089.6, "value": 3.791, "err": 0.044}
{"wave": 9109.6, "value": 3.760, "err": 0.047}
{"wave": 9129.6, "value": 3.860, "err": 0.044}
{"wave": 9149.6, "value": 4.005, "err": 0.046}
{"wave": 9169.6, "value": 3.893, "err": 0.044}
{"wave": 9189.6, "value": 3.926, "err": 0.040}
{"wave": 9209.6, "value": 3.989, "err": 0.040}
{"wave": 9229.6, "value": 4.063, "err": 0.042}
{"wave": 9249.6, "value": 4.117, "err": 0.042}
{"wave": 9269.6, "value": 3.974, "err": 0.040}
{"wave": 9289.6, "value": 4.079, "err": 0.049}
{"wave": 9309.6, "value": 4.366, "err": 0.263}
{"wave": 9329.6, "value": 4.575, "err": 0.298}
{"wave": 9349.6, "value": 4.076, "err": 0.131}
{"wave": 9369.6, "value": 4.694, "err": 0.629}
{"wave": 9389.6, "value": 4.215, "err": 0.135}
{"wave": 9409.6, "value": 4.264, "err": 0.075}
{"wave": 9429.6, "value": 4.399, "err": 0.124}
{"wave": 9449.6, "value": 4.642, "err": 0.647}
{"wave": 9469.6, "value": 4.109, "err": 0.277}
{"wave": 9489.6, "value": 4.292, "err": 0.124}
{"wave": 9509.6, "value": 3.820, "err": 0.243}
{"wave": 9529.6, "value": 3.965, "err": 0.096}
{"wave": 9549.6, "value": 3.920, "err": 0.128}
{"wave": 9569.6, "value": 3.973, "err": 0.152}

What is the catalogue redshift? 0.249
